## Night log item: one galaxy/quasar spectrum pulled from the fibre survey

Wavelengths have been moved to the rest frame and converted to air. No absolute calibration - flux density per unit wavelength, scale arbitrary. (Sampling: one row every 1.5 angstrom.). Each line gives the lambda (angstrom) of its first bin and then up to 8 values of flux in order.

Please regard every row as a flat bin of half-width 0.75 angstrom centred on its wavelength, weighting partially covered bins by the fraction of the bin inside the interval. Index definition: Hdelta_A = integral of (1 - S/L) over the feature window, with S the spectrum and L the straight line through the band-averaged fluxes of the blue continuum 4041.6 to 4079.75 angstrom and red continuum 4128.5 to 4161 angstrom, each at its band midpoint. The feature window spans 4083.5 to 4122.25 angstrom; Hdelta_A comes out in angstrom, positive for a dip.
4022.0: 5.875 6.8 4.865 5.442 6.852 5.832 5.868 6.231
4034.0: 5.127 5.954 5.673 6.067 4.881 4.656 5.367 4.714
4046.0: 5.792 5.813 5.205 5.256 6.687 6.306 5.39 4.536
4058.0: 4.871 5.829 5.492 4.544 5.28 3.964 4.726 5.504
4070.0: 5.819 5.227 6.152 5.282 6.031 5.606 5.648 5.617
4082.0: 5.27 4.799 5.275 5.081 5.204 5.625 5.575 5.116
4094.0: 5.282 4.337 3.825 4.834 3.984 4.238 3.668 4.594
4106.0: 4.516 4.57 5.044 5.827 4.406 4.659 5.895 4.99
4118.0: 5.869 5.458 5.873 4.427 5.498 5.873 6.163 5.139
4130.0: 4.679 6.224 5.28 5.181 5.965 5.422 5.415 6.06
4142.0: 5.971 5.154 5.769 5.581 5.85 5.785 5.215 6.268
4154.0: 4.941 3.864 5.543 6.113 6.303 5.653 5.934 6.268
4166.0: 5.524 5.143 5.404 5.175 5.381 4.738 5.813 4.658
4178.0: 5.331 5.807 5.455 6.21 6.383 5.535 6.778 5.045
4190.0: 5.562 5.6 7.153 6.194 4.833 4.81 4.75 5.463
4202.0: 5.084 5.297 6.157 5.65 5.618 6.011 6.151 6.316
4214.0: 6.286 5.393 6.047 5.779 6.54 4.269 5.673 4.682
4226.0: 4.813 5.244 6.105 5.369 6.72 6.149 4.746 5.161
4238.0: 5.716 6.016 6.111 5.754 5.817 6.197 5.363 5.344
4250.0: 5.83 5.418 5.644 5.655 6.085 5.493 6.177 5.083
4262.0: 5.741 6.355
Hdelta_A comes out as 3.7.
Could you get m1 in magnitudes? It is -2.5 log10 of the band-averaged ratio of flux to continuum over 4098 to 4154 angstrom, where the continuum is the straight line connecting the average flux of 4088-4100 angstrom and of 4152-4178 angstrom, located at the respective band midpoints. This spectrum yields -0.026 mag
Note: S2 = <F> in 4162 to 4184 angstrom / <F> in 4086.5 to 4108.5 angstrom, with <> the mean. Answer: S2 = 1.18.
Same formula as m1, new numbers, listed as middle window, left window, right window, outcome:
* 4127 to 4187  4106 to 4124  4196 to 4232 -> -0.05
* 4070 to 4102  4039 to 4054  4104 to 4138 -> 0.04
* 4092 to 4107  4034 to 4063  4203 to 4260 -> 0.23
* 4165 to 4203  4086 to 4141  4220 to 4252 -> -0.03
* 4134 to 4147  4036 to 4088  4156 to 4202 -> -0.02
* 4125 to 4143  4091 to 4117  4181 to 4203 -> -0.12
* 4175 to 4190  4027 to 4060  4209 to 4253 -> -0.01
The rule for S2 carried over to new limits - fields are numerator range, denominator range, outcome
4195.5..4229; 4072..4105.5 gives 1.09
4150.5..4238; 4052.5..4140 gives 1.08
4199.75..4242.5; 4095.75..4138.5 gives 1.12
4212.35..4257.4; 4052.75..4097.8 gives 1.08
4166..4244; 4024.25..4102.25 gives 1.05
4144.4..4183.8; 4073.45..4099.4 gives 1.06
